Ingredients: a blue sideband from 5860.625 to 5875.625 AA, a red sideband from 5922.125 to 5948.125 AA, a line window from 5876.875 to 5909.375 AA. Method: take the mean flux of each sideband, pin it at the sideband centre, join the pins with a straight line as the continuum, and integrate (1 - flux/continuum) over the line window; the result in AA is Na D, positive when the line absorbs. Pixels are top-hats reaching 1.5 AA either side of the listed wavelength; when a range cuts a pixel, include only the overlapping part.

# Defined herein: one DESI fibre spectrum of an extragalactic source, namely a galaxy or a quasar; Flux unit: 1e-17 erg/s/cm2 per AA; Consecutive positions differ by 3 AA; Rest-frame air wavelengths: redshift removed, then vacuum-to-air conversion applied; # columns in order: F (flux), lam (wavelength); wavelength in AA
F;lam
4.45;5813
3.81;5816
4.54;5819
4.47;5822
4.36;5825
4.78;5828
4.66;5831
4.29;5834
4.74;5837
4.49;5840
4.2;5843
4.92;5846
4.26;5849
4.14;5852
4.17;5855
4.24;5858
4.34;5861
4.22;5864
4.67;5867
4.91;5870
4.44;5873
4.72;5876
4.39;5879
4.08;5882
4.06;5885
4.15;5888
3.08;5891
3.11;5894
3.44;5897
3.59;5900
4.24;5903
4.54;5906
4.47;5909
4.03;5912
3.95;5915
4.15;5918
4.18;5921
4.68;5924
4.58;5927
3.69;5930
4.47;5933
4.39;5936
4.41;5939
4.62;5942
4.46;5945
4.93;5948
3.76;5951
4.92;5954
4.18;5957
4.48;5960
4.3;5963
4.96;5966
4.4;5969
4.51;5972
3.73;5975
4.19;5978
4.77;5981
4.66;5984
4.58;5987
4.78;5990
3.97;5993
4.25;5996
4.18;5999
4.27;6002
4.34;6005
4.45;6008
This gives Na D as 4.2 AA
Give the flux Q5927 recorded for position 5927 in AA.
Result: 4.58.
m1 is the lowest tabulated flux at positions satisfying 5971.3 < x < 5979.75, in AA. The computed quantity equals 3.73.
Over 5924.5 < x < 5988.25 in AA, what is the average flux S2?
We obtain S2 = 4.43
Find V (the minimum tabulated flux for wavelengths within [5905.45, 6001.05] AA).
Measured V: 3.69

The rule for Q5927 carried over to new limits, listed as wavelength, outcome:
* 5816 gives 3.81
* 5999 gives 4.18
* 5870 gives 4.91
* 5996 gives 4.25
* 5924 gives 4.68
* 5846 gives 4.92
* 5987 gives 4.58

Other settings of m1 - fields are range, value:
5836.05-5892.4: 3.08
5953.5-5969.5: 4.18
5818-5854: 4.14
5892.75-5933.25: 3.11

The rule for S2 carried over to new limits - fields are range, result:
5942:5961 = 4.47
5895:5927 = 4.13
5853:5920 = 4.14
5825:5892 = 4.37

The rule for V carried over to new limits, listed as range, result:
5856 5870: 4.22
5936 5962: 3.76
